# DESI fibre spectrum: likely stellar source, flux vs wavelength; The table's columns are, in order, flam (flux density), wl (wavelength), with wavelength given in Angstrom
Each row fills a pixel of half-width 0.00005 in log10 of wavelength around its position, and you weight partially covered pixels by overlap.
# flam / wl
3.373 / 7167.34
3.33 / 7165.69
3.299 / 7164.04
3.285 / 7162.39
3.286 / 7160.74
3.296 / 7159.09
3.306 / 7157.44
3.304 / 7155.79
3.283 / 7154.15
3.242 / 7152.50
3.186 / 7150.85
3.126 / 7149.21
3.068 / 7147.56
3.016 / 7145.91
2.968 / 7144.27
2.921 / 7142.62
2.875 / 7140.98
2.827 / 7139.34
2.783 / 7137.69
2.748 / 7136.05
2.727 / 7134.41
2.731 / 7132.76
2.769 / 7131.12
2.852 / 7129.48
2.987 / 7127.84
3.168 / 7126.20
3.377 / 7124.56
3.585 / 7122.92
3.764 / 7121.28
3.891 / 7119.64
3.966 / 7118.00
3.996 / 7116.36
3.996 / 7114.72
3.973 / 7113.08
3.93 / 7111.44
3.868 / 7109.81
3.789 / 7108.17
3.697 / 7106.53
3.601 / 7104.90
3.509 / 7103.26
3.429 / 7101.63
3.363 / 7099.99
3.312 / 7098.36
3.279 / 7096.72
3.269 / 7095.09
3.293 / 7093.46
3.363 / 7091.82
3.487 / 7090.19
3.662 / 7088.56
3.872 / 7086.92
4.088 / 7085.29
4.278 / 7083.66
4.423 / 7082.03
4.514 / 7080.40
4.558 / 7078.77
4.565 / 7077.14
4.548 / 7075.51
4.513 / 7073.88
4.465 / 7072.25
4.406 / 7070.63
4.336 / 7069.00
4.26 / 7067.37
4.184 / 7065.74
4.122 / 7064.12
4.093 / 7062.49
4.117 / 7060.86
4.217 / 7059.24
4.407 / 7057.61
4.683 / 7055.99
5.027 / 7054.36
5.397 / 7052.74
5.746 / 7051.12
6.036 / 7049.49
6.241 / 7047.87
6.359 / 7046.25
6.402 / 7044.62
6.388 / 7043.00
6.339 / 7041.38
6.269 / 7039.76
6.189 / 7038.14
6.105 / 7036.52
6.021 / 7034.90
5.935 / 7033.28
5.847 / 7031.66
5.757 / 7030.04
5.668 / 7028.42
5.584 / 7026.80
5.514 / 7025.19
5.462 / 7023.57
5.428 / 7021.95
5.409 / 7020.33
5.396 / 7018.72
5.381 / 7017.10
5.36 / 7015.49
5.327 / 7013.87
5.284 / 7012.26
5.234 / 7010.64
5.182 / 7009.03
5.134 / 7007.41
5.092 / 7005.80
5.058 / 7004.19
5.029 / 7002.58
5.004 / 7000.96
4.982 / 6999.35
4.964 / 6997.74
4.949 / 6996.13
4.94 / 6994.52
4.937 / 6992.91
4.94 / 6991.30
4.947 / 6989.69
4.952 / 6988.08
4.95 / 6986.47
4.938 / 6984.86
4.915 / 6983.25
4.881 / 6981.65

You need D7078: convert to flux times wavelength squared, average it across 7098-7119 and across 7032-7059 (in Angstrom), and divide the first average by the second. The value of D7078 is 0.7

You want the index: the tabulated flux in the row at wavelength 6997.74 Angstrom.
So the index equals 4.964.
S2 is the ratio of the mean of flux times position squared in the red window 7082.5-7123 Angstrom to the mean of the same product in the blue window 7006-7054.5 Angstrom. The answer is 0.66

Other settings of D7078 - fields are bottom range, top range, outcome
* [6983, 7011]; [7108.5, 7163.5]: 0.68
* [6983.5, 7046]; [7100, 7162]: 0.63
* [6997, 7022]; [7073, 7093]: 0.81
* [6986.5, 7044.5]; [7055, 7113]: 0.75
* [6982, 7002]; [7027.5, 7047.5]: 1.25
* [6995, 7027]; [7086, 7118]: 0.71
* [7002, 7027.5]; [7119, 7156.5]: 0.60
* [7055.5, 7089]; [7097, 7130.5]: 0.84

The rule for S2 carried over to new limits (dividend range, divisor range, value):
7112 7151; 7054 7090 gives 0.76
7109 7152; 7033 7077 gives 0.64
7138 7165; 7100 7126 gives 0.85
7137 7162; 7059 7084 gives 0.73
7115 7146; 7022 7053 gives 0.55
